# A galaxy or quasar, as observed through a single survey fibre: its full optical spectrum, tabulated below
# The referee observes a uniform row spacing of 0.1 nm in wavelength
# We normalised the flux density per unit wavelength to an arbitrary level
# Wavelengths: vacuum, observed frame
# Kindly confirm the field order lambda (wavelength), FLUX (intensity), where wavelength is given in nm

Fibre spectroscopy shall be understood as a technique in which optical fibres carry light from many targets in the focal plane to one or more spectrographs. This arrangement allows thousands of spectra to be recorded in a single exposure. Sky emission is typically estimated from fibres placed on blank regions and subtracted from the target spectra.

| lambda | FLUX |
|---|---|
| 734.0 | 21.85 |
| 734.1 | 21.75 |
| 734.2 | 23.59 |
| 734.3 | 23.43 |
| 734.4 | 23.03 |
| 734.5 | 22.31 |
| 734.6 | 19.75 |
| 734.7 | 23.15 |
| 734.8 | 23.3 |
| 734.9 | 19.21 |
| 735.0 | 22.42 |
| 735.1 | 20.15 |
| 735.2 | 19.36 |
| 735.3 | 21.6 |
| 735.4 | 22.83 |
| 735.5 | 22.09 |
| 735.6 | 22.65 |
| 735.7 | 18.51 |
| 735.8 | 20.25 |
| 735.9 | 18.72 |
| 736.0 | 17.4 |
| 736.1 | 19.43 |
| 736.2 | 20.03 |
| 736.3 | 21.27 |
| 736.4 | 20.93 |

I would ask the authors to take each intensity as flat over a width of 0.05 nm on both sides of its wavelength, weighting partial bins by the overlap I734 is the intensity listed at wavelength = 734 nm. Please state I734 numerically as 21.85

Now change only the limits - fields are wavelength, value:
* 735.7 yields 18.51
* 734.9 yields 19.21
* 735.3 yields 21.6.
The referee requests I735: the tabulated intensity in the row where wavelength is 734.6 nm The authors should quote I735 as 19.75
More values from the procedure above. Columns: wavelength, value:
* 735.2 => 19.36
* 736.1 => 19.43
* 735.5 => 22.09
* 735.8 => 20.25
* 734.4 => 23.03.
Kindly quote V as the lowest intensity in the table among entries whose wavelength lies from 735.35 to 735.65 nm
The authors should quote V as 22.09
